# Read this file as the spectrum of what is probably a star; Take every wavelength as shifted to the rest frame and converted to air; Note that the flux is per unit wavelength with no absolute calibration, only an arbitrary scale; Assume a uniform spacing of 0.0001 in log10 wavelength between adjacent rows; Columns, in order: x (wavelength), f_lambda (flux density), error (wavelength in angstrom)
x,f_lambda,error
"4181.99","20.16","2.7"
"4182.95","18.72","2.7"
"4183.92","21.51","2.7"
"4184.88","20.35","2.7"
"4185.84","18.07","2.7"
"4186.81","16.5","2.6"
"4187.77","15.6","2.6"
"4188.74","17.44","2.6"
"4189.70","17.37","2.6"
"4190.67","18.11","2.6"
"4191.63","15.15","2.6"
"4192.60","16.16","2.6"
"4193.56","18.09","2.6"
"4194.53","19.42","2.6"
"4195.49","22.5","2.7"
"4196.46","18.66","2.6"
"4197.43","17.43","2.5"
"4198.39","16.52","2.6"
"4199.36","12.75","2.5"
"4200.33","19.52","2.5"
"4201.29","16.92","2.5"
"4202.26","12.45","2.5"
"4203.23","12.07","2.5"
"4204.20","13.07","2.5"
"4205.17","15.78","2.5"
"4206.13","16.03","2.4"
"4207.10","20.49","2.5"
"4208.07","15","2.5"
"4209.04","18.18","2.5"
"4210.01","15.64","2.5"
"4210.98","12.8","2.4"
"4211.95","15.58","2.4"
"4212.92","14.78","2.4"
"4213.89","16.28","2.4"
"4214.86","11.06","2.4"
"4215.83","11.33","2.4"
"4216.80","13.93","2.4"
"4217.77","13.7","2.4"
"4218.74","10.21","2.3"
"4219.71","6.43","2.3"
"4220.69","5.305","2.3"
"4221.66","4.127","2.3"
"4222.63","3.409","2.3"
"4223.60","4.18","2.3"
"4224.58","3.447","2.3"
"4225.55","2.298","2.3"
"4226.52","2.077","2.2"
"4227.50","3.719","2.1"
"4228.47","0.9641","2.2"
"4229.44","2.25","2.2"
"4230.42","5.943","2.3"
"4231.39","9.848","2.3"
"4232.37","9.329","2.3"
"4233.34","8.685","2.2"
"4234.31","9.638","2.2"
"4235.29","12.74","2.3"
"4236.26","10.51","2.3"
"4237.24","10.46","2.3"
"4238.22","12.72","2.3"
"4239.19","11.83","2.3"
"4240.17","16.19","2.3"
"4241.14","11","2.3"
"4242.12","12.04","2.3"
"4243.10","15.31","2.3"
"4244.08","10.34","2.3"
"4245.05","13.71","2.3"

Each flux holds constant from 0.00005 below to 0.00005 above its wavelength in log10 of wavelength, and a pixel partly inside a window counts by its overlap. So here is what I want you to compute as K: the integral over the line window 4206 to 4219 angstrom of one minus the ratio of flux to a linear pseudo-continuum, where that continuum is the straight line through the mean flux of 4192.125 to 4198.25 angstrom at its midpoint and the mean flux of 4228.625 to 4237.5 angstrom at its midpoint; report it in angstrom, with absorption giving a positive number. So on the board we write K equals -0.6 angstrom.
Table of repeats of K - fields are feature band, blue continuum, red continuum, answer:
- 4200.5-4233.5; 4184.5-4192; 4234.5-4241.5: 9.8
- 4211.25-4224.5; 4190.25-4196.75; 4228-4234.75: 1.6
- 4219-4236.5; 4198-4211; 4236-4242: 9.7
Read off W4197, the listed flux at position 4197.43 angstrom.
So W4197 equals 17.43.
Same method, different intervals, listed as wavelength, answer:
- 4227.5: 3.719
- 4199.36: 12.75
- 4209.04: 18.18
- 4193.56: 18.09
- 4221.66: 4.127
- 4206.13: 16.03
